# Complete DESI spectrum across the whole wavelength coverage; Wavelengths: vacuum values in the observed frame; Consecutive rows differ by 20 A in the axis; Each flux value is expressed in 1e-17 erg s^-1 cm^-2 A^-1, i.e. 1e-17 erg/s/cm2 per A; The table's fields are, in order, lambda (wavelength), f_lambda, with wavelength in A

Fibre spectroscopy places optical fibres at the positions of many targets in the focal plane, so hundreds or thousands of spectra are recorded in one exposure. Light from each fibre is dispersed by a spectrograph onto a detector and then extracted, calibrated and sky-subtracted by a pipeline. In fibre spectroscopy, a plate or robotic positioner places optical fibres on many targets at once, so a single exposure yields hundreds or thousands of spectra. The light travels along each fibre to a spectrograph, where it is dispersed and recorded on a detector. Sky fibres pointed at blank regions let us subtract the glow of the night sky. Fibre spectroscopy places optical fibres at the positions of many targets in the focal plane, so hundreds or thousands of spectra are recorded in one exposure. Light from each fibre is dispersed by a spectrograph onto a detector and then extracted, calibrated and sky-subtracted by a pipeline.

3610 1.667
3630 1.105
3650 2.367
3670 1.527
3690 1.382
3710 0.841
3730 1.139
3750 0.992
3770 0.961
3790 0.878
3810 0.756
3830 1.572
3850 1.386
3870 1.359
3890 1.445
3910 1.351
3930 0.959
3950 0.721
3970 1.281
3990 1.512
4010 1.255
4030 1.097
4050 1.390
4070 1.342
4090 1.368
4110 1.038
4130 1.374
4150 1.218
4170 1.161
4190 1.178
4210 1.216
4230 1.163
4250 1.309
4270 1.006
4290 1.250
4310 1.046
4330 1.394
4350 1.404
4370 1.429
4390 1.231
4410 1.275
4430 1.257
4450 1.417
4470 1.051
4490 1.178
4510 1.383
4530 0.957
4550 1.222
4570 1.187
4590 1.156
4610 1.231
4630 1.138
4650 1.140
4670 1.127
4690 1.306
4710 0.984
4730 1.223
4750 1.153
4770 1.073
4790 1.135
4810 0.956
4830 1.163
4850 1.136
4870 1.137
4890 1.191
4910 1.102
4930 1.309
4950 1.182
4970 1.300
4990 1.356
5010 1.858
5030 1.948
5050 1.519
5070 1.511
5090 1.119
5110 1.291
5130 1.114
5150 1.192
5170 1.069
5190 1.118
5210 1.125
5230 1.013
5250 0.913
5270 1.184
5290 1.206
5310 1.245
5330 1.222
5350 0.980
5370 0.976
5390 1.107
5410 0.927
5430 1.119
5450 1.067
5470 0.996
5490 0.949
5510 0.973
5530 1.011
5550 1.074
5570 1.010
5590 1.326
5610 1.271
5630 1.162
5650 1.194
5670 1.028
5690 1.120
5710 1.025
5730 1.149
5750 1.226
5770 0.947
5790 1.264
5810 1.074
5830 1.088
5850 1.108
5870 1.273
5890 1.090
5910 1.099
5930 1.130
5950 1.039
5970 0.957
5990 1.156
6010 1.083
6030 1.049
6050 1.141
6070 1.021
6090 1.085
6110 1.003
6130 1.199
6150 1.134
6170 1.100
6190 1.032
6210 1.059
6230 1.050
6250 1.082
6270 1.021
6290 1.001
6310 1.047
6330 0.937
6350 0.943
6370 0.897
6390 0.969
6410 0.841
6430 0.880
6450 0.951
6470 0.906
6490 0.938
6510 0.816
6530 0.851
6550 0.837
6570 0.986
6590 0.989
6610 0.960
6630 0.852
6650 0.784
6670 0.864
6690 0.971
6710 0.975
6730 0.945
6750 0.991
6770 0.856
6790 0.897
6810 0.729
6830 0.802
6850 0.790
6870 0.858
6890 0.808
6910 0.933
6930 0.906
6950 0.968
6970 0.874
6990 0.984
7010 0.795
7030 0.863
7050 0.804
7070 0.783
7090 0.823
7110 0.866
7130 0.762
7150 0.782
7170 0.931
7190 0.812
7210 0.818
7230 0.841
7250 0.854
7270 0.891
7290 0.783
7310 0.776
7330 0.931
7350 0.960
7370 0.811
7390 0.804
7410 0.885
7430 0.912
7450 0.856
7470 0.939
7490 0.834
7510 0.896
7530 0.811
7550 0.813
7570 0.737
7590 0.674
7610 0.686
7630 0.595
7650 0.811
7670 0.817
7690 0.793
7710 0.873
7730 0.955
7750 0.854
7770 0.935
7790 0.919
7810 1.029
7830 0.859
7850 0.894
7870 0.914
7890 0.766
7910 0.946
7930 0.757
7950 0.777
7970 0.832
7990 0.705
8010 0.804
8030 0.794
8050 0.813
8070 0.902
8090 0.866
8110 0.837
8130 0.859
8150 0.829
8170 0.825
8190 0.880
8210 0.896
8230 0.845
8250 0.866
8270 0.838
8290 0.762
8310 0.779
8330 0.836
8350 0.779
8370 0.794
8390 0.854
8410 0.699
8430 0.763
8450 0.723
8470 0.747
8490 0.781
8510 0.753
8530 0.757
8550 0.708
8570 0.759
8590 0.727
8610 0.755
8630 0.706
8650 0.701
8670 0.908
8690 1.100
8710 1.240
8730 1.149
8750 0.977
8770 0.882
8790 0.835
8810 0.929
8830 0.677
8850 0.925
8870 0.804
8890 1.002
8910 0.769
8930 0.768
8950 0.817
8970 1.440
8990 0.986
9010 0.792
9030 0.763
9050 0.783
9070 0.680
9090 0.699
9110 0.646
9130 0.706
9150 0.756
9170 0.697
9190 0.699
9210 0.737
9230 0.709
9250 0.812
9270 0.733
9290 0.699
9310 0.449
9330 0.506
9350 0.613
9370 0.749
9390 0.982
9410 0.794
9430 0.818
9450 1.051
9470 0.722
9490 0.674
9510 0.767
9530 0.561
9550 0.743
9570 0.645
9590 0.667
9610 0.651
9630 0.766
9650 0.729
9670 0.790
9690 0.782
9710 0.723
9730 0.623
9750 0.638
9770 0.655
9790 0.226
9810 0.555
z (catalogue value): 0.79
